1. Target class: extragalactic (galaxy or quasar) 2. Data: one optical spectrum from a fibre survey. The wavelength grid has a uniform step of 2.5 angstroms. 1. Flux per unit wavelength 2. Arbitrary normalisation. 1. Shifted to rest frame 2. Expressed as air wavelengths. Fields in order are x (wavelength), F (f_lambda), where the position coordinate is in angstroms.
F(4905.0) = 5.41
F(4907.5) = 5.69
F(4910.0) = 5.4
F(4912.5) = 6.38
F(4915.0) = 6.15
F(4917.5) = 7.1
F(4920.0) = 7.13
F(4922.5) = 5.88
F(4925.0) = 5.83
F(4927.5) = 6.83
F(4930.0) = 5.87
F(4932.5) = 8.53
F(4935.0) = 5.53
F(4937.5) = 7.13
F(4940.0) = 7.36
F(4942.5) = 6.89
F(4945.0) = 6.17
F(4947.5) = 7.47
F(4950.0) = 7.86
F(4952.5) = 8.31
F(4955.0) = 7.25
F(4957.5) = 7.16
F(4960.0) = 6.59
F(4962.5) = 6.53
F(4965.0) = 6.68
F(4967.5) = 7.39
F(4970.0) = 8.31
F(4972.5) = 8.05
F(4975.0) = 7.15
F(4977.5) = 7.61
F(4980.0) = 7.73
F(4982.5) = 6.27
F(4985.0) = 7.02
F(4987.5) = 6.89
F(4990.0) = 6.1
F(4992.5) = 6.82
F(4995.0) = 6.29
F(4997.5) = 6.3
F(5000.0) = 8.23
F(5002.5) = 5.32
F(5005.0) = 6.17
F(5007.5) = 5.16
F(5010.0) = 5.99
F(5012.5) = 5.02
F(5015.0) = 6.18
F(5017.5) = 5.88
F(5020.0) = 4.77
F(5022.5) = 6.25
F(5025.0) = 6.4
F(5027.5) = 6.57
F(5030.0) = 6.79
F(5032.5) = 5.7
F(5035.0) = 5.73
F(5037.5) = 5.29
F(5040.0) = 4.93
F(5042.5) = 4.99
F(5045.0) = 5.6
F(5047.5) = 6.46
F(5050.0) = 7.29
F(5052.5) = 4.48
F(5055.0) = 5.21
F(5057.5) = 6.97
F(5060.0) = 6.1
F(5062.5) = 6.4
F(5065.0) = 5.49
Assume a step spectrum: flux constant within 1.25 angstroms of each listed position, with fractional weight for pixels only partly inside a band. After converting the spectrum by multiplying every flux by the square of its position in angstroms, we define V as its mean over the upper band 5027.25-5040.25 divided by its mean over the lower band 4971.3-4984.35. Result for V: 0.8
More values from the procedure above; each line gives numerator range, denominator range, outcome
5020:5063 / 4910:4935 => 0.95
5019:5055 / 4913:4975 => 0.86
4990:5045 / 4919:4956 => 0.88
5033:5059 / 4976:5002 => 0.85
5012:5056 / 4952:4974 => 0.81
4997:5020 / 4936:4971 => 0.84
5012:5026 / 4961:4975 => 0.80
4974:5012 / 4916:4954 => 0.97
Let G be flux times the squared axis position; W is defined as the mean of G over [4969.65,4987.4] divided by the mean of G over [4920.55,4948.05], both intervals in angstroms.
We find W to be 1.1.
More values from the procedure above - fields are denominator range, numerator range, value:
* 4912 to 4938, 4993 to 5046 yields 0.93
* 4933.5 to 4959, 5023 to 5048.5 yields 0.85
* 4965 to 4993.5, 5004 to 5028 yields 0.82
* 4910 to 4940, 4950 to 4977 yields 1.14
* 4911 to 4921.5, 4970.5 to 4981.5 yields 1.18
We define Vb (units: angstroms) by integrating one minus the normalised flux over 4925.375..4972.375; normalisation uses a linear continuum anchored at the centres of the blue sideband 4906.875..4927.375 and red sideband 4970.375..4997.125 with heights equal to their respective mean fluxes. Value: -3.5 angstroms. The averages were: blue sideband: 6.25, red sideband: 7.01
